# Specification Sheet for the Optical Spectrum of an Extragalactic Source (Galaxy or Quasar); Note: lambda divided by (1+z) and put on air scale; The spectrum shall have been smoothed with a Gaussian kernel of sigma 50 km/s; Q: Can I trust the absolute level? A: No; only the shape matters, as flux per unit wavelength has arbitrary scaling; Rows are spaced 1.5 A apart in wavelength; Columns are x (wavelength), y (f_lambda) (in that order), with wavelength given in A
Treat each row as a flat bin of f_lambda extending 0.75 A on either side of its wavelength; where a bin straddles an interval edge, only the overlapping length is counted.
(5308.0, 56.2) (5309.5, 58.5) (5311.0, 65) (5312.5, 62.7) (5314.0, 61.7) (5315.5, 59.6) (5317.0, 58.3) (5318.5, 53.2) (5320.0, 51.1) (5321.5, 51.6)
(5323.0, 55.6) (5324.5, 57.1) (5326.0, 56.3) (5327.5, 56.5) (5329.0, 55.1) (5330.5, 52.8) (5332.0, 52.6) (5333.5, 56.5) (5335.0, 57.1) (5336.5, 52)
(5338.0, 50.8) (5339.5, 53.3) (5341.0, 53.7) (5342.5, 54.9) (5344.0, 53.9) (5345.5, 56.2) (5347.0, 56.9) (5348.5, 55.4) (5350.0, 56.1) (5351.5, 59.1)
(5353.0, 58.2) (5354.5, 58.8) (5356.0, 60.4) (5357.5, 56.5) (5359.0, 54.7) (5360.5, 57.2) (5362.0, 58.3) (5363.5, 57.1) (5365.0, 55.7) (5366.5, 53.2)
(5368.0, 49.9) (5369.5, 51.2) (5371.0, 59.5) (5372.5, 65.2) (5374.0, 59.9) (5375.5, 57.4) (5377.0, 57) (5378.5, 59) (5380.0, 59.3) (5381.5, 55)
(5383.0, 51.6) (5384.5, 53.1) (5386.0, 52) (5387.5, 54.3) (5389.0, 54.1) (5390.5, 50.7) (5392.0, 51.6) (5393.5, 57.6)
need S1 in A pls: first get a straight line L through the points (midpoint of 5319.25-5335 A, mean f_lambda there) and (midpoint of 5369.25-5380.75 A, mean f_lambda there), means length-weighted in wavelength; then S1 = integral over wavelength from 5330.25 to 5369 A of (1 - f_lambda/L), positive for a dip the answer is 0.8 A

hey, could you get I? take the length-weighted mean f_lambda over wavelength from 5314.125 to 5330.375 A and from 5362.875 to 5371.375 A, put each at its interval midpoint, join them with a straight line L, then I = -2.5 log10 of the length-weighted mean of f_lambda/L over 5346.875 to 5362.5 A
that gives -0.06 mag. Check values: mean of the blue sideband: 55.6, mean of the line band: 57.4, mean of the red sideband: 54.2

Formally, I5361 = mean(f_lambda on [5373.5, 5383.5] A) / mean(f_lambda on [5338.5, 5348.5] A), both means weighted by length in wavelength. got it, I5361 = 1.04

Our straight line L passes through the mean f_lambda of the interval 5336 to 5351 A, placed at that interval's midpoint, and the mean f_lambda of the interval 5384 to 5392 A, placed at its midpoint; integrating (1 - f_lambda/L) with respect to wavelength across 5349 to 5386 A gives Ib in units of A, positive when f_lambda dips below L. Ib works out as -2.2 A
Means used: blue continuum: 54.4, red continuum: 52.7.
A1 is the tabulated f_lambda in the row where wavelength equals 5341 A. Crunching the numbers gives 53.7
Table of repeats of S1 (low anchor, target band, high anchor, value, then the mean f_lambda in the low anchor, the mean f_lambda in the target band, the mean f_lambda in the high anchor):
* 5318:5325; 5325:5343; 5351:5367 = 0.2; 53.6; 54.3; 57.2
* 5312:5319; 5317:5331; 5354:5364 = 1.0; 59.2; 54.6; 57.6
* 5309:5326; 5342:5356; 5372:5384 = 0.2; 57.6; 56.8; 57.8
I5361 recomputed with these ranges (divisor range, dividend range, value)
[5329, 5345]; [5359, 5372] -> 1.03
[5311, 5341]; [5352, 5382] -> 1.03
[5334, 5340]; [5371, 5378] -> 1.12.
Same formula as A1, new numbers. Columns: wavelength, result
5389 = 54.1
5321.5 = 51.6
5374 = 59.9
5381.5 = 55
